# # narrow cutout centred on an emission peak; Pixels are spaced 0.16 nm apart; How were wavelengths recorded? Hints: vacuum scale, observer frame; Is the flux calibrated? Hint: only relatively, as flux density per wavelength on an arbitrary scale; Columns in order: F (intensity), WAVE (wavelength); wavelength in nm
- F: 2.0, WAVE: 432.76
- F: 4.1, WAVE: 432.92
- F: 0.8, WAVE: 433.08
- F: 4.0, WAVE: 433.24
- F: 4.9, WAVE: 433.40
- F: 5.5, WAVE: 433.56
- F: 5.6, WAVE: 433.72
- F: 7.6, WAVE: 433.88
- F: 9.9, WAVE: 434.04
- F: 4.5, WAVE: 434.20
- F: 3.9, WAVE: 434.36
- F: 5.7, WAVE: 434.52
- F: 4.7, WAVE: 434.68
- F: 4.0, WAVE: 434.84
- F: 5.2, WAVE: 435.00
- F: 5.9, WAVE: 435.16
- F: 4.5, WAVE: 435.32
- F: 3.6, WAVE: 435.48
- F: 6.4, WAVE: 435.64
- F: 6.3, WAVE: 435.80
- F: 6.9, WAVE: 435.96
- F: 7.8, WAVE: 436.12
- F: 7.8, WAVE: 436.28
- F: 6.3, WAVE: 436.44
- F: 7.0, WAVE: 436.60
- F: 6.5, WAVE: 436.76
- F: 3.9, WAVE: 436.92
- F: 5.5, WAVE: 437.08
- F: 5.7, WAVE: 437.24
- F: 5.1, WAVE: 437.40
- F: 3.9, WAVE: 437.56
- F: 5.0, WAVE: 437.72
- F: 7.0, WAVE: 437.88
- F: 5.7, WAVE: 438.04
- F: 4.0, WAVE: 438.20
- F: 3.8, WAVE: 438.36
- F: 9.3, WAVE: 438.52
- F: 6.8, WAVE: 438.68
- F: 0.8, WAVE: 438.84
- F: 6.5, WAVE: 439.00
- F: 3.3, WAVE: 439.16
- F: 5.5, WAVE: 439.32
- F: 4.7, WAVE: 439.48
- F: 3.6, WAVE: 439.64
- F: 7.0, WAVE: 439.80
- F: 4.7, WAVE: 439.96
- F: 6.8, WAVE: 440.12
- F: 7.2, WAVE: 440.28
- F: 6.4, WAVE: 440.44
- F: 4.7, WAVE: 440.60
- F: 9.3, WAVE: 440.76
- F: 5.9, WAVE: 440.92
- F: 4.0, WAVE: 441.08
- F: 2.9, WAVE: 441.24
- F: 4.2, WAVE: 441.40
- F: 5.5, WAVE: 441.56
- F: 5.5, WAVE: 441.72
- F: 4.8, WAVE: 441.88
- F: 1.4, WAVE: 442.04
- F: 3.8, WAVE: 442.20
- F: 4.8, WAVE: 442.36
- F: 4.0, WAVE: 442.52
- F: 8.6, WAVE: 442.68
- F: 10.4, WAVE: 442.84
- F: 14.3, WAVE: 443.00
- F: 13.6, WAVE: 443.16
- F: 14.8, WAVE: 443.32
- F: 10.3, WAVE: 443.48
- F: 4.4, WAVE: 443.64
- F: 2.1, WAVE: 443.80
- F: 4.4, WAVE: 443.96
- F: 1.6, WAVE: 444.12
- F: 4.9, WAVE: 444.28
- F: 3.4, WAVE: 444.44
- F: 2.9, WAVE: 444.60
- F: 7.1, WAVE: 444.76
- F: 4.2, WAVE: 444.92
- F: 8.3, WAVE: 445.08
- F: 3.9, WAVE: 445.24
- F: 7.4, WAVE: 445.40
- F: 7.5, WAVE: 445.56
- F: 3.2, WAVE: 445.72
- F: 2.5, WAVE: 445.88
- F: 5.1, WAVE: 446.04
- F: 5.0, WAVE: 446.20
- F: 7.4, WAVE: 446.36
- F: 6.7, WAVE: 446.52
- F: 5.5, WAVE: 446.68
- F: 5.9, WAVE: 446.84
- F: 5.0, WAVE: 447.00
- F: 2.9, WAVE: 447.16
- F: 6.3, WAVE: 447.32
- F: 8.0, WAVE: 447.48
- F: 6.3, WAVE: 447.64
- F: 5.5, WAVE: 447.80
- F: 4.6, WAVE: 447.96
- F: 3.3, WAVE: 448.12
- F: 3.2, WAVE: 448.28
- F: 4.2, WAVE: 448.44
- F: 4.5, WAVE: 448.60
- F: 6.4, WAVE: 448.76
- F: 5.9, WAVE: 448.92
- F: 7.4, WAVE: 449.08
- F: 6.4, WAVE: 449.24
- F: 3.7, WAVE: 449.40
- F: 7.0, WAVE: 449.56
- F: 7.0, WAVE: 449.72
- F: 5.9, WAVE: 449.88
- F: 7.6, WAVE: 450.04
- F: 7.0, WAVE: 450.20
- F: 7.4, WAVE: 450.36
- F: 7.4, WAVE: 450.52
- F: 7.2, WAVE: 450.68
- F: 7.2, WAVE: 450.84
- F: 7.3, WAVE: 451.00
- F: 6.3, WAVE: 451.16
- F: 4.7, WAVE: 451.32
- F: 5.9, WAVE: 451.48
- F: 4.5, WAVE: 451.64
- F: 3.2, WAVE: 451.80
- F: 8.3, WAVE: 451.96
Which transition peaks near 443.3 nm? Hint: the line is [O II]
